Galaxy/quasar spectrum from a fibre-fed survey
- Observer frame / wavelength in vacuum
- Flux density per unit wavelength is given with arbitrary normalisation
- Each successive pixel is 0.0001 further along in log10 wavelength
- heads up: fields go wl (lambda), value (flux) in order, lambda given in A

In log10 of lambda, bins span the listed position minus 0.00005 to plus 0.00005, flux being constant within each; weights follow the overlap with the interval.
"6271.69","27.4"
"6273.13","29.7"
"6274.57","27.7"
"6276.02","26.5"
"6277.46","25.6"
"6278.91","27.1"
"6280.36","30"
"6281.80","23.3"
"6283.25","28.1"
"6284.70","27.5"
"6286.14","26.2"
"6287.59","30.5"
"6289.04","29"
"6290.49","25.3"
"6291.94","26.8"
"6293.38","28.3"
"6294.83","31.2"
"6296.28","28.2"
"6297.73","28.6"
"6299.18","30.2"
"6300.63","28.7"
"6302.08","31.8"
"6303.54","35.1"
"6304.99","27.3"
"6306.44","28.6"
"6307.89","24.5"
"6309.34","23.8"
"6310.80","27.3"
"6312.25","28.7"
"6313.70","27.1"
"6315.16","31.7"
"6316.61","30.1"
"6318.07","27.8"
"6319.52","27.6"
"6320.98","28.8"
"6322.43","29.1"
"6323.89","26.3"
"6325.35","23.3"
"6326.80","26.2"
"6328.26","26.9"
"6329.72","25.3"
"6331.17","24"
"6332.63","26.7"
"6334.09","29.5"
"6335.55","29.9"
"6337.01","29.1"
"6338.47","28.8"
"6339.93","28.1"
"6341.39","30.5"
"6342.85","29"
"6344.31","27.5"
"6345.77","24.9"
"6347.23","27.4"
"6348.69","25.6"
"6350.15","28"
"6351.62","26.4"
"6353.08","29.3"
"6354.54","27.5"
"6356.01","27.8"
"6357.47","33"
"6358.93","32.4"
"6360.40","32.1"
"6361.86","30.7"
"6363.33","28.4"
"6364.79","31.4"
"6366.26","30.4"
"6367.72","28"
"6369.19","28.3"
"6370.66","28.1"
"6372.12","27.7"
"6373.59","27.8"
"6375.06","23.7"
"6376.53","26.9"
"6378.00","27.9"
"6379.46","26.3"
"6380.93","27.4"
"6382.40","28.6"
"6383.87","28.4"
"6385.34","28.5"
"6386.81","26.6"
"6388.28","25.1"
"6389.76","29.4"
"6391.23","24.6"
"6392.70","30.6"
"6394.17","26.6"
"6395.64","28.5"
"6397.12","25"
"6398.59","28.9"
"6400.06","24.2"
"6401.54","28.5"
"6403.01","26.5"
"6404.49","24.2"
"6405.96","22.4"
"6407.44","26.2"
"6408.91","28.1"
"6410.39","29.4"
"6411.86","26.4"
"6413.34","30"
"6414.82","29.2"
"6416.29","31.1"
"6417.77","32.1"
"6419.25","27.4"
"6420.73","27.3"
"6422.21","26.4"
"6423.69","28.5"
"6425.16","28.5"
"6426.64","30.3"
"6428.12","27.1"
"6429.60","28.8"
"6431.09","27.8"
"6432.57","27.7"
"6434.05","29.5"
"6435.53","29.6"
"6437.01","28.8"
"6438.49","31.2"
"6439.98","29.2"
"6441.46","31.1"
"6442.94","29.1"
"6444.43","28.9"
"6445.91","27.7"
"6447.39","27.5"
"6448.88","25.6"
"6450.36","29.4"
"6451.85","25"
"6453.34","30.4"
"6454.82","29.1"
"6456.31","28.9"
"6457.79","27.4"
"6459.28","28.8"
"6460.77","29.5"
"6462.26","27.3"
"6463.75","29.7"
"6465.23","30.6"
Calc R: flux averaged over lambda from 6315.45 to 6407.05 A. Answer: 27.7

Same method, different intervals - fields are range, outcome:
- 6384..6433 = 27.6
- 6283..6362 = 28.2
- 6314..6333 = 27.2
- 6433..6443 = 29.8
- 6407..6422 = 28.7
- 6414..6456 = 28.7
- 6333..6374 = 28.8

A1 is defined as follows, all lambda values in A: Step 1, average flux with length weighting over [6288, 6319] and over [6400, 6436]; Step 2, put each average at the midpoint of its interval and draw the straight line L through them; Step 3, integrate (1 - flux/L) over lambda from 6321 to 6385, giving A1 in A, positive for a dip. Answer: 0.6 A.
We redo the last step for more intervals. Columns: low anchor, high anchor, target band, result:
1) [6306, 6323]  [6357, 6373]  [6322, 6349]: 1.4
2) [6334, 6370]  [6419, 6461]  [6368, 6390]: 1.1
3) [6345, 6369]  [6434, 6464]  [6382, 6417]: 1.8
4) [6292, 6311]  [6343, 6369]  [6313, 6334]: 1.1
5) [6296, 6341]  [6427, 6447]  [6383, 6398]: 0.7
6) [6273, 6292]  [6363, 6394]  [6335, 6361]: -1.0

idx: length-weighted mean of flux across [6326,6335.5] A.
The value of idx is 26.7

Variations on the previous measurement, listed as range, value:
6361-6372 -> 29.3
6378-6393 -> 27.5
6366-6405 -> 27.3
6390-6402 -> 27.2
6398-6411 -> 26.4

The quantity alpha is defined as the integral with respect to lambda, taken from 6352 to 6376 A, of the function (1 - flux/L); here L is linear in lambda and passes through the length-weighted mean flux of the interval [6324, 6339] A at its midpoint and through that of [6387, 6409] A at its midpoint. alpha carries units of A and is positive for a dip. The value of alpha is -2.1 A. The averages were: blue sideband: 26.9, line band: 29.1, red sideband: 26.5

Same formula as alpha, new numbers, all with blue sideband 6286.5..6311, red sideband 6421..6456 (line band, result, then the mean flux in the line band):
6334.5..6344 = -0.21 A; 29.2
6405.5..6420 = 0.11 A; 28.3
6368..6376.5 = 0.42 A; 27.1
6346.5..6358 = 0.20 A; 28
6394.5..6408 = 1.18 A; 26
